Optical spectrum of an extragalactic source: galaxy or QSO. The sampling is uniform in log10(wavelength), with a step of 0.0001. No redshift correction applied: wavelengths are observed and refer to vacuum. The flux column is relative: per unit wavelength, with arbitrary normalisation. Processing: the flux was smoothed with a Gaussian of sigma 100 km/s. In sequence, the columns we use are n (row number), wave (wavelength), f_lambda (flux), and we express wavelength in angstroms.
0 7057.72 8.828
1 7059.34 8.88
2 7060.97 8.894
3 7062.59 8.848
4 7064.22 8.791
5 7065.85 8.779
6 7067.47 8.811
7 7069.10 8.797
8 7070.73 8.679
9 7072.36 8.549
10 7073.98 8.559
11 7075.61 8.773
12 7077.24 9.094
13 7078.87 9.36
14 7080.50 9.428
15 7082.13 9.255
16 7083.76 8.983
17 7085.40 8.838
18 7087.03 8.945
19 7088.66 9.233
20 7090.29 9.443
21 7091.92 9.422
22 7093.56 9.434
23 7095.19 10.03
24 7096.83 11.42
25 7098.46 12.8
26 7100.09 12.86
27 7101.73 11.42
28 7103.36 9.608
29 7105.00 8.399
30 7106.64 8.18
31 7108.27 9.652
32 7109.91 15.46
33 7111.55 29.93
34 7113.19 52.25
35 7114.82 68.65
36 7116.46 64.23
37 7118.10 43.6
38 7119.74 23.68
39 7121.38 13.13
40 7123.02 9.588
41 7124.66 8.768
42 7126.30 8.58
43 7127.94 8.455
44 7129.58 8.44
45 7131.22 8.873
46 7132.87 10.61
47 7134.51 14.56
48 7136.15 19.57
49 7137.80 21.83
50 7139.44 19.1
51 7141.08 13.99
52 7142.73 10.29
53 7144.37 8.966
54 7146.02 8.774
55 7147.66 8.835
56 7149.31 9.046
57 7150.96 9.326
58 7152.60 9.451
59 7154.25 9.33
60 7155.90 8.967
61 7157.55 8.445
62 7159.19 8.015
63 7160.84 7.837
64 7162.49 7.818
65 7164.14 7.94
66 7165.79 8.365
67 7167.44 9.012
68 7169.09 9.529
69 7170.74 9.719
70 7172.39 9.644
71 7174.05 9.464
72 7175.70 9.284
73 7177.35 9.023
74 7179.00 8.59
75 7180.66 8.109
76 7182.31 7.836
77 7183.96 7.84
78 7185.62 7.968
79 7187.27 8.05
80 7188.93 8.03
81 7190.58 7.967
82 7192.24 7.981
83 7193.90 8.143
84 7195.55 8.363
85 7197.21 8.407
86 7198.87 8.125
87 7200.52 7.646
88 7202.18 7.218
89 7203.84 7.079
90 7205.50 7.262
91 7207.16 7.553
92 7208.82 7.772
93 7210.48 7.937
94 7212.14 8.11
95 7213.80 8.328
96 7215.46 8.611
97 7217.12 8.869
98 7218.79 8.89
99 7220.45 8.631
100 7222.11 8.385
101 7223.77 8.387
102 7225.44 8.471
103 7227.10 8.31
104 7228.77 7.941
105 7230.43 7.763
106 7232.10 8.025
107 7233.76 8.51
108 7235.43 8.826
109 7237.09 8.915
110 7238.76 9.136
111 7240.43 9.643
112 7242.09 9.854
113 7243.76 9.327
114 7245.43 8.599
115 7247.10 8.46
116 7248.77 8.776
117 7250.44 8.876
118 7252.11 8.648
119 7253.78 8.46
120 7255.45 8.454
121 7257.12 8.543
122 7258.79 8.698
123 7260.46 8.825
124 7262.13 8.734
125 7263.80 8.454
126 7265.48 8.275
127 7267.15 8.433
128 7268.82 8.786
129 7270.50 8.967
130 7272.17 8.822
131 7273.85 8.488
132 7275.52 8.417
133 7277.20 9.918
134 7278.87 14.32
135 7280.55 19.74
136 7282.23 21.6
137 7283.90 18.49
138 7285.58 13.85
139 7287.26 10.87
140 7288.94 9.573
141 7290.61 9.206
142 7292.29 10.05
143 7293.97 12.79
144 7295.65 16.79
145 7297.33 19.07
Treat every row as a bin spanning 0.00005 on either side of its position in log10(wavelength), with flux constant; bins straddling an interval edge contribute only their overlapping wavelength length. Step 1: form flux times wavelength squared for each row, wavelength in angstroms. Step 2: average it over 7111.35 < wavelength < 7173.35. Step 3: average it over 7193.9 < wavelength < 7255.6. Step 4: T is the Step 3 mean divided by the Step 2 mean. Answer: 0.54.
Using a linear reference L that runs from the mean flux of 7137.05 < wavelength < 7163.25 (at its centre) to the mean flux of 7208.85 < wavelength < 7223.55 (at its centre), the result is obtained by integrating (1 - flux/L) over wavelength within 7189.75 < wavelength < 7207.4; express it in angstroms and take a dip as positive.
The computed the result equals 2.4 angstroms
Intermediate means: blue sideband 10.6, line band 7.8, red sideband 8.43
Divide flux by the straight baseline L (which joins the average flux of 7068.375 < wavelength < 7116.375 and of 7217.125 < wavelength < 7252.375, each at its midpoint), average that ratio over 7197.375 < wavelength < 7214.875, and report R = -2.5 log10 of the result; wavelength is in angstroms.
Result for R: 0.27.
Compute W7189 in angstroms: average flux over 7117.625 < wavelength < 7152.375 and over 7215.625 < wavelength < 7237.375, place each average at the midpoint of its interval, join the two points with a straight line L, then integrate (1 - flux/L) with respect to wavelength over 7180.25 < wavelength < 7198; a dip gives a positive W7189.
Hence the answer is 4.0 angstroms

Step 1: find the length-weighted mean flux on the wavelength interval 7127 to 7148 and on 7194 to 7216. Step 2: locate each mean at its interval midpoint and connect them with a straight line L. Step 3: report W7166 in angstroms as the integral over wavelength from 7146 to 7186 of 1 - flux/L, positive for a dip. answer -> 6.8 angstroms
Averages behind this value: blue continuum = 12.5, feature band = 8.73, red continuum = 7.88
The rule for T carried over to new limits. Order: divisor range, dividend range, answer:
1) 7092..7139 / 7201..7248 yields 0.46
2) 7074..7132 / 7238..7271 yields 0.57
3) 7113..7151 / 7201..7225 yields 0.43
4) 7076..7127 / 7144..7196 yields 0.51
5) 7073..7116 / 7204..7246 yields 0.58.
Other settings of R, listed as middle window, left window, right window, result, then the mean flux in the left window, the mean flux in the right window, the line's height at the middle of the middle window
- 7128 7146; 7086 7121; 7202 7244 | 0.29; 20.7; 8.38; 17.3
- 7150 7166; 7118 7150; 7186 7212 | 0.30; 13.3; 7.85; 11.3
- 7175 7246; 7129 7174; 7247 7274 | 0.15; 10.6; 8.64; 9.53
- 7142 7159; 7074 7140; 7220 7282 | 0.48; 16.3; 9.26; 14.1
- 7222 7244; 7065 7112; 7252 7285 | 0.22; 10.3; 10.7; 10.6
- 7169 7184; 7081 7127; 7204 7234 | 0.31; 18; 8.18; 11.8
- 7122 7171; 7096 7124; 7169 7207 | 0.49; 23.7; 8.28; 16.5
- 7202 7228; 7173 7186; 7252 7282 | 0.12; 8.55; 9.88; 9.09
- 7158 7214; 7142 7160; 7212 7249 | 0.08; 9.04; 8.65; 8.87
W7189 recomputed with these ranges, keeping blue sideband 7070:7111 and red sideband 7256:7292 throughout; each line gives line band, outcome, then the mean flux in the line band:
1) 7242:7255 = 2.4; 8.8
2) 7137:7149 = -3.1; 12.9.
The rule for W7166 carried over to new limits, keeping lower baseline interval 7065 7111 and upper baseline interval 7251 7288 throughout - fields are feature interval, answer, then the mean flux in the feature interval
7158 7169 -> 2.1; 8.27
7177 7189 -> 2.5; 8.16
